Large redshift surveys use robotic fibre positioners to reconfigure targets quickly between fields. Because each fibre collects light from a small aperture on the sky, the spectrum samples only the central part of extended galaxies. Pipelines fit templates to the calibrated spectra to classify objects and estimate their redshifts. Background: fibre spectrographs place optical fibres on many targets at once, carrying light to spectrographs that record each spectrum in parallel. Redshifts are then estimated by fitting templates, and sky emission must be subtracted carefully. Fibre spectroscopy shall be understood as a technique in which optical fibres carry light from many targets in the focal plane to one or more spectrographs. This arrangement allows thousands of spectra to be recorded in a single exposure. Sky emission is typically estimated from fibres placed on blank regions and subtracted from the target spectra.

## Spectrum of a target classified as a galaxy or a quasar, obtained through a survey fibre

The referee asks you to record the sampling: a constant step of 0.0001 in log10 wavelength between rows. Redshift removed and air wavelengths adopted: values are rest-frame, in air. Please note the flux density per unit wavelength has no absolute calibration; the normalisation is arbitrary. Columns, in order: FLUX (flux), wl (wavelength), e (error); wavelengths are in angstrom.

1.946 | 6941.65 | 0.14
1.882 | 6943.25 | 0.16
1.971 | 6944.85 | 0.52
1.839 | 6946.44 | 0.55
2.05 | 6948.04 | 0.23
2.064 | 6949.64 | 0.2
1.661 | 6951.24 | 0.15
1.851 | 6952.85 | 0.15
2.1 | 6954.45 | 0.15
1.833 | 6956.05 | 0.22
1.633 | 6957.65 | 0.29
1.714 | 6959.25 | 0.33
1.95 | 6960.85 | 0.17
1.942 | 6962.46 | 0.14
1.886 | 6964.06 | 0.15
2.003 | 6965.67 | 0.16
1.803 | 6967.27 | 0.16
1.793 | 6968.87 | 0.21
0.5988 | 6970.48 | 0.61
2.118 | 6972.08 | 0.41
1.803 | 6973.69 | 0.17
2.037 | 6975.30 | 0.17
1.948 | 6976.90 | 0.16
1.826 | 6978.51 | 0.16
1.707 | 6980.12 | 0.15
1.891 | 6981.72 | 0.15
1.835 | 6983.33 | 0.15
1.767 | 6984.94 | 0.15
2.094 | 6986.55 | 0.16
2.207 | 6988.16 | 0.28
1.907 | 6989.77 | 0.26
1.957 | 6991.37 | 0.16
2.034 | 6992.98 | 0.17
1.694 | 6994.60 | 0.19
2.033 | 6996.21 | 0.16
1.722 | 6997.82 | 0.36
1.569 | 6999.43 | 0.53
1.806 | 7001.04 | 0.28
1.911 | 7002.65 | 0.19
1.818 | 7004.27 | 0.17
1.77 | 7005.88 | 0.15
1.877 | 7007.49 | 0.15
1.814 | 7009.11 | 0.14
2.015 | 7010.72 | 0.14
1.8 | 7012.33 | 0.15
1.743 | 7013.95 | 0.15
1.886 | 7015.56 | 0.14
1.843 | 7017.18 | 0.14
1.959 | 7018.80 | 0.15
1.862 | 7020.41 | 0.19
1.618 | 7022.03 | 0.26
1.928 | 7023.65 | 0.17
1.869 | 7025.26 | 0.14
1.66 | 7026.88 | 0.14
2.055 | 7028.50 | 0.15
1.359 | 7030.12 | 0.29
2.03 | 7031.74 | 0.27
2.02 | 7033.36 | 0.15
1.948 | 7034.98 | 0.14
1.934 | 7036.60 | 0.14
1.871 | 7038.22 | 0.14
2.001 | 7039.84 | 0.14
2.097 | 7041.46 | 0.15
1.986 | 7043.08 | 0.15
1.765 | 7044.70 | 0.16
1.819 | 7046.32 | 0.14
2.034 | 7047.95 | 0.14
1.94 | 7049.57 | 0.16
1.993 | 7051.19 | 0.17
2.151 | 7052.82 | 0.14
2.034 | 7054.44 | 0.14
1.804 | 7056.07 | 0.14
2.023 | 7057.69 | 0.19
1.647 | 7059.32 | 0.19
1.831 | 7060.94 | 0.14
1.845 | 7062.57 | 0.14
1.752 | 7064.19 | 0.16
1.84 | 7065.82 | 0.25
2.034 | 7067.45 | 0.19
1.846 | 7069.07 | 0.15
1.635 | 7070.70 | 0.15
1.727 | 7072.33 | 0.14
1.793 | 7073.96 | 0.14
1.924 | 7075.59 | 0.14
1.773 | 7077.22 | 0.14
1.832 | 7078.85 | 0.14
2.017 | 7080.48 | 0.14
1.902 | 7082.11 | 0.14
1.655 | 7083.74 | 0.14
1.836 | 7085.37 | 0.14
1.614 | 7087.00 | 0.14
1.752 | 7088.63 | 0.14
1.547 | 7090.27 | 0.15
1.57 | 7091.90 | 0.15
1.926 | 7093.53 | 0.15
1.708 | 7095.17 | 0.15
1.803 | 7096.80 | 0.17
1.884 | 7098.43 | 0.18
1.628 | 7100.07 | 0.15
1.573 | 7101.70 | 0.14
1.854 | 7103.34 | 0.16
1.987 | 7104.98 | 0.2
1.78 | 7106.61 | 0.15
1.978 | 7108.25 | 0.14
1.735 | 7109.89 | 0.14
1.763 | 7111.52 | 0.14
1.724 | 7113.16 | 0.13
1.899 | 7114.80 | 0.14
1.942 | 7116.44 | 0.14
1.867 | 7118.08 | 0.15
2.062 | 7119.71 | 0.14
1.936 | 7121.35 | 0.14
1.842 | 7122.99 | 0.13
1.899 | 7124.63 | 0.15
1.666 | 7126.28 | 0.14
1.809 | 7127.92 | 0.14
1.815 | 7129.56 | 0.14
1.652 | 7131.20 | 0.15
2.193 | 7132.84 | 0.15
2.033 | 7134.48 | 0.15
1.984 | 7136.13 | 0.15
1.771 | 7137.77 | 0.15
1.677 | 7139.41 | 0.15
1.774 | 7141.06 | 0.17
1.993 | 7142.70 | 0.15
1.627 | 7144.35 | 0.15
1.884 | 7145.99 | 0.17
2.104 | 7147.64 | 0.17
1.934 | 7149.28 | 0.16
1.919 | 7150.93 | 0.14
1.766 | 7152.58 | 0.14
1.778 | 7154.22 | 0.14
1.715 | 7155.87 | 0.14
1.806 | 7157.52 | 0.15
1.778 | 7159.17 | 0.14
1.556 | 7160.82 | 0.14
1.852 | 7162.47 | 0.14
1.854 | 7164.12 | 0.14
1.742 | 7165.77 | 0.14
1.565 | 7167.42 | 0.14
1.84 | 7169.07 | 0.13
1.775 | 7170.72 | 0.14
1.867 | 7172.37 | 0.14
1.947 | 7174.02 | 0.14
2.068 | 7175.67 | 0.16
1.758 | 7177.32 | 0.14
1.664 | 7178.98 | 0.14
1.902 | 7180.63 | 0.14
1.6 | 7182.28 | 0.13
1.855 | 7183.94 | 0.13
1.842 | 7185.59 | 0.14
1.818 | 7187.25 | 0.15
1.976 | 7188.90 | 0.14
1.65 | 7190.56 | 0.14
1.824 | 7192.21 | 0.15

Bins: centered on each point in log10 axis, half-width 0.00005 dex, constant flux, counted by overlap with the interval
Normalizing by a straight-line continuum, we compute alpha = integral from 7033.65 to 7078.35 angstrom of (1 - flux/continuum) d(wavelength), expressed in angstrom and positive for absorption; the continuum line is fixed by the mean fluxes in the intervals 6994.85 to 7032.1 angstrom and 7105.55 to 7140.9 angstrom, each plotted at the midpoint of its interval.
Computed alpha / -1.4 angstrom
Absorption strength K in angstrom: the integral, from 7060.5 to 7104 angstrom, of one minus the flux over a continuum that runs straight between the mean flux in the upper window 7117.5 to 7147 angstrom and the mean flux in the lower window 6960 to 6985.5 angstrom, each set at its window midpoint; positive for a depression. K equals 1.5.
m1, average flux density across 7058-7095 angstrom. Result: 1.79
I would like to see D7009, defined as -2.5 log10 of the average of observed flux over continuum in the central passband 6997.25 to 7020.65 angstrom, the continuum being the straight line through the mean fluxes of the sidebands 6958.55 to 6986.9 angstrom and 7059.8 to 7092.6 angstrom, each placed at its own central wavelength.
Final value -0.014 mag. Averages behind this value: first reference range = 1.81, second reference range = 1.79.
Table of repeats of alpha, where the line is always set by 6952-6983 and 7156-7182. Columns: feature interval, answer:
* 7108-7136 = -1.2 angstrom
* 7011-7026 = -0.3 angstrom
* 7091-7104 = 0.4 angstrom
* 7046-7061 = -1.1 angstrom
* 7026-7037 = -0.3 angstrom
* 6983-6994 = -1.0 angstrom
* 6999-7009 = 0.0 angstrom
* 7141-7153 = -0.6 angstrom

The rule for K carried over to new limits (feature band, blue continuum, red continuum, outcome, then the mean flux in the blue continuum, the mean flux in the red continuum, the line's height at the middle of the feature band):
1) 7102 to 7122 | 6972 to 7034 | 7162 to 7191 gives -0.4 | 1.86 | 1.81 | 1.83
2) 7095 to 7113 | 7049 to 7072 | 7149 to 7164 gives 0.5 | 1.88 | 1.79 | 1.84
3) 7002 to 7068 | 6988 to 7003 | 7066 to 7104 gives -1.9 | 1.87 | 1.78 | 1.83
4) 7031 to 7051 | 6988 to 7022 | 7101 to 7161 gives -1.1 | 1.86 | 1.84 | 1.85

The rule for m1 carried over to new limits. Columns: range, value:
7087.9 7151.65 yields 1.83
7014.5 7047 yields 1.88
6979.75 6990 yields 1.92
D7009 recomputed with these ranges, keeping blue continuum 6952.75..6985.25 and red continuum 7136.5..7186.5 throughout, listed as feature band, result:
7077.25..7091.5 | 0.028 mag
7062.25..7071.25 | -0.013 mag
